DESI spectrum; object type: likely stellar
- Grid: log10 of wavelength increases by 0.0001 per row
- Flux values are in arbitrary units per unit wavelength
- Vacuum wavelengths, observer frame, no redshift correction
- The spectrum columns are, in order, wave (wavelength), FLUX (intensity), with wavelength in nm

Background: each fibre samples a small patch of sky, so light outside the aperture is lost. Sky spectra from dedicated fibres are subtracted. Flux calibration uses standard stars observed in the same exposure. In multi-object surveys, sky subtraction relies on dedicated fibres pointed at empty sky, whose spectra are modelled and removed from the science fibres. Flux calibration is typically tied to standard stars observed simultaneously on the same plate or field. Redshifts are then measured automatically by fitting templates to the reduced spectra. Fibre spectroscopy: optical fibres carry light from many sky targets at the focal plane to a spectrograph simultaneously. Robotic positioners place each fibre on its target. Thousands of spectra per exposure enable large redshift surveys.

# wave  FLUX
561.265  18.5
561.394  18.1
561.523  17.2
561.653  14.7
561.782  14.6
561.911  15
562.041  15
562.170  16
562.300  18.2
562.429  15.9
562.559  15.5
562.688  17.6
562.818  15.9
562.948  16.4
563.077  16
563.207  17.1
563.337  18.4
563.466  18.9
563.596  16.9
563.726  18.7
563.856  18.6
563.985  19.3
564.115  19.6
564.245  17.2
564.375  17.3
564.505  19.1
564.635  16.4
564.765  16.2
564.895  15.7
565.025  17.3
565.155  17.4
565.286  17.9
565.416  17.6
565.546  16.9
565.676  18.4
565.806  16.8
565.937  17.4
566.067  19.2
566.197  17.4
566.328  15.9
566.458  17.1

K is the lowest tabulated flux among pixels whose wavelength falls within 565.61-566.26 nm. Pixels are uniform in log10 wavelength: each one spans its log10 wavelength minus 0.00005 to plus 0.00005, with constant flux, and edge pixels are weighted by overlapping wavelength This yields 16.8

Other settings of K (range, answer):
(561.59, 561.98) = 14.6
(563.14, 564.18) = 16.9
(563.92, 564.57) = 17.2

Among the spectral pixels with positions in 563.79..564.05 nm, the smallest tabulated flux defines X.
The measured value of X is 18.6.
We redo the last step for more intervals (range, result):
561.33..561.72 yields 14.7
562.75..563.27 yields 15.9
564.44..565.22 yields 15.7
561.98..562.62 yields 15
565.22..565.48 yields 17.6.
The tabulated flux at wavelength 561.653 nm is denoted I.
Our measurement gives 14.7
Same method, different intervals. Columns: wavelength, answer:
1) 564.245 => 17.2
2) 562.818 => 15.9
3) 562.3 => 18.2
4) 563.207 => 17.1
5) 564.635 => 16.4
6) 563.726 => 18.7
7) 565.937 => 17.4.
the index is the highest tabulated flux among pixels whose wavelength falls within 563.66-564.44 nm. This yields 19.6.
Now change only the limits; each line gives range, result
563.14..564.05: 19.3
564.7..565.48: 17.9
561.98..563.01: 18.2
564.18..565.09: 19.1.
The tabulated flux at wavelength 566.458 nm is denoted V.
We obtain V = 17.1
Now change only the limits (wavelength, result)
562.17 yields 16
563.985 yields 19.3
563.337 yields 18.4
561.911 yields 15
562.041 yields 15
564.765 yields 16.2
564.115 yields 19.6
